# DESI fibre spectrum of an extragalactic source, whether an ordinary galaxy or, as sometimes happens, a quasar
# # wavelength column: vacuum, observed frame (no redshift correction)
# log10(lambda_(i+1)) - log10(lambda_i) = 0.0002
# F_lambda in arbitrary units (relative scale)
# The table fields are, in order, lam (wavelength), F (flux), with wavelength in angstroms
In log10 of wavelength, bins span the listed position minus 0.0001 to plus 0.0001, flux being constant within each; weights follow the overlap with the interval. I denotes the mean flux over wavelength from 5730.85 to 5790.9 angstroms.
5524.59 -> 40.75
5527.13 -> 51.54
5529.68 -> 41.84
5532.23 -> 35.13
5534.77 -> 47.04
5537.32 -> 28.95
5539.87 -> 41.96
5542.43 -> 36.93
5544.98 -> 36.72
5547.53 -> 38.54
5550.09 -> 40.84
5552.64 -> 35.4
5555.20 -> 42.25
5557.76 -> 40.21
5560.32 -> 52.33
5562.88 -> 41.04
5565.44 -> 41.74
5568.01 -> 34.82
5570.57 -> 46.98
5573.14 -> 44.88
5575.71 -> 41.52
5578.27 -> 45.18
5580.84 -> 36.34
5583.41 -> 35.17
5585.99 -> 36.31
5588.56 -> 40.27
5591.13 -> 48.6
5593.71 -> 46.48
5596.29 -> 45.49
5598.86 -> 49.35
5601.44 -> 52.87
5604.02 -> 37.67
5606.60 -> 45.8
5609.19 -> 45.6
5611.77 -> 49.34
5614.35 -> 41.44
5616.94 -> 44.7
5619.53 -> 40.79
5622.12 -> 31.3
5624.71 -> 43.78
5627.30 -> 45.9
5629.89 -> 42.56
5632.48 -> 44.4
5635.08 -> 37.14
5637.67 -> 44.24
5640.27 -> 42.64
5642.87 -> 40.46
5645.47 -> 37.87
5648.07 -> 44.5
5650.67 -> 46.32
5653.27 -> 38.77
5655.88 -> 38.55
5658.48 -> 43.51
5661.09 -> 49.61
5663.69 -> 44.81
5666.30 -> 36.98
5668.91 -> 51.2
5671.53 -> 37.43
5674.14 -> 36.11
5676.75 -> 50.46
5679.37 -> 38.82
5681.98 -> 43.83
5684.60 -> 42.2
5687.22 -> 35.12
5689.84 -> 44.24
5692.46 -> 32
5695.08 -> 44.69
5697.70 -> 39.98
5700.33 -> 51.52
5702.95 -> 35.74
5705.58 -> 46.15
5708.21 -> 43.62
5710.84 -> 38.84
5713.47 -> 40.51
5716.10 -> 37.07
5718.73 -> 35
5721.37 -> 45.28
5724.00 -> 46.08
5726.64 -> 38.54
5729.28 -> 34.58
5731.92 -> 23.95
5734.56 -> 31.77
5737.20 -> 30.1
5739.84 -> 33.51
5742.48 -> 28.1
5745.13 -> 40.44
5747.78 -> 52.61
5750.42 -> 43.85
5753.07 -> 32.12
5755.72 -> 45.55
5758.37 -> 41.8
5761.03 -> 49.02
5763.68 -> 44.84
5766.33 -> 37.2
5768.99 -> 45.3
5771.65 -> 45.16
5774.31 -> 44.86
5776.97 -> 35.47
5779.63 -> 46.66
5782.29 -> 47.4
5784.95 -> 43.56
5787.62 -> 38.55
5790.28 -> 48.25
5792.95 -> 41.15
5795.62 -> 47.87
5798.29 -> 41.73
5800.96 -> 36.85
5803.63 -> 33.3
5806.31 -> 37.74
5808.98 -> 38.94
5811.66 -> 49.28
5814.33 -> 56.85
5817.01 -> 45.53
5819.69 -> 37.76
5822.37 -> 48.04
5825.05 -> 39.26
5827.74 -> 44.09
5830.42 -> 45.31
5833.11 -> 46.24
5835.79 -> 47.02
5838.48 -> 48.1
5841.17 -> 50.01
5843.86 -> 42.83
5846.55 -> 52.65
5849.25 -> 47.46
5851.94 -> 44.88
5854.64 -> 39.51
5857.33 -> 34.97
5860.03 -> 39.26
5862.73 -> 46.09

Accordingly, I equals 40.4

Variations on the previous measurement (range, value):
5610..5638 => 42.3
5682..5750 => 39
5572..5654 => 42.8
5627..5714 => 42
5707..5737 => 37.4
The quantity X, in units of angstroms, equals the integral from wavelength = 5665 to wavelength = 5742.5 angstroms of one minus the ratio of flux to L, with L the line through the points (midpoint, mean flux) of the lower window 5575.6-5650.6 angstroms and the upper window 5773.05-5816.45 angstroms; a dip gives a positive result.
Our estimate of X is 6.6 angstroms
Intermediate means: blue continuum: 42.8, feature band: 39.3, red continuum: 43.1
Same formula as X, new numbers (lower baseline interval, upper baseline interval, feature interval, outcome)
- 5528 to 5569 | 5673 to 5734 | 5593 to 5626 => -3.5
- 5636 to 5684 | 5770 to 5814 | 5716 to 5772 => 4.6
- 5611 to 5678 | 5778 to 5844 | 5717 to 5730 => 1.0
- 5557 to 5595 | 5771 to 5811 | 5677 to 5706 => 0.4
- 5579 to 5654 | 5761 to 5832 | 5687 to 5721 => 1.8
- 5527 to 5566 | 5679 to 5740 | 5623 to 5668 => -3.3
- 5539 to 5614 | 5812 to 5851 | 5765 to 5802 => 2.3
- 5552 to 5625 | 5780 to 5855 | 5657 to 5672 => -0.3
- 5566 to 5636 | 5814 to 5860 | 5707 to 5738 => 4.7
